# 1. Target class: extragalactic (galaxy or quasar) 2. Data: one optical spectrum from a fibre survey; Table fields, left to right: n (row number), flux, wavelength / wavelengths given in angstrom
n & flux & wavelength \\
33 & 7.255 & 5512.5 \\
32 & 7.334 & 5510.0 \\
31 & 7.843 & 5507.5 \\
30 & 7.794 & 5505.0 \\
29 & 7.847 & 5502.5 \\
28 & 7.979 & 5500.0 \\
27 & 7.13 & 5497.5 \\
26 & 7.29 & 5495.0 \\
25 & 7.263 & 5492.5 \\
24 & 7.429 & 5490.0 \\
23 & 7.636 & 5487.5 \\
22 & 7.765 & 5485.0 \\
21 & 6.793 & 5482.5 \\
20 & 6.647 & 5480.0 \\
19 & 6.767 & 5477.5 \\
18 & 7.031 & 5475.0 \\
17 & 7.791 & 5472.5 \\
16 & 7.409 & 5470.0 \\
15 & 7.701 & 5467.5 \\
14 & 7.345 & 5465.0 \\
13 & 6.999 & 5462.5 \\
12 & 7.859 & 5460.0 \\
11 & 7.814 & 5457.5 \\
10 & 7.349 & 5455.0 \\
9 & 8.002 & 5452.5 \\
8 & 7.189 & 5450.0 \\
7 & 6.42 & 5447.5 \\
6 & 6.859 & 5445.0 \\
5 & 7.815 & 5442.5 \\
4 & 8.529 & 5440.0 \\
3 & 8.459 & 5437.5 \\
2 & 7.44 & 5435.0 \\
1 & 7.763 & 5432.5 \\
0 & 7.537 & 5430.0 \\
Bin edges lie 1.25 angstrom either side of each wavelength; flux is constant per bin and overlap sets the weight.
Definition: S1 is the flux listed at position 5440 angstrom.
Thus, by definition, 8.529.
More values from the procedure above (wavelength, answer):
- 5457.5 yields 7.814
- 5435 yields 7.44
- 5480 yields 6.647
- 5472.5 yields 7.791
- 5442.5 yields 7.815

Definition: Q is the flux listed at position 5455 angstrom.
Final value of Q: 7.349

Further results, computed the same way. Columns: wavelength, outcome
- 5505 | 7.794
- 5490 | 7.429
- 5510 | 7.334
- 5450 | 7.189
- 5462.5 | 6.999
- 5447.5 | 6.42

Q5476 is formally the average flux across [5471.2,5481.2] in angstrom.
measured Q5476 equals 7.06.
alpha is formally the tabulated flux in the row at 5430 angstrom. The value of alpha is 7.537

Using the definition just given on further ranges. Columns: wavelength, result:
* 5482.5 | 6.793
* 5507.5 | 7.843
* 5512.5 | 7.255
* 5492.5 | 7.263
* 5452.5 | 8.002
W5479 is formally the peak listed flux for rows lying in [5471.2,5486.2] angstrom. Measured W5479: 7.791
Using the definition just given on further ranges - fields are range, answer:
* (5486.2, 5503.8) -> 7.979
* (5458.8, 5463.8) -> 7.859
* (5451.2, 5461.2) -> 8.002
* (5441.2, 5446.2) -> 7.815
